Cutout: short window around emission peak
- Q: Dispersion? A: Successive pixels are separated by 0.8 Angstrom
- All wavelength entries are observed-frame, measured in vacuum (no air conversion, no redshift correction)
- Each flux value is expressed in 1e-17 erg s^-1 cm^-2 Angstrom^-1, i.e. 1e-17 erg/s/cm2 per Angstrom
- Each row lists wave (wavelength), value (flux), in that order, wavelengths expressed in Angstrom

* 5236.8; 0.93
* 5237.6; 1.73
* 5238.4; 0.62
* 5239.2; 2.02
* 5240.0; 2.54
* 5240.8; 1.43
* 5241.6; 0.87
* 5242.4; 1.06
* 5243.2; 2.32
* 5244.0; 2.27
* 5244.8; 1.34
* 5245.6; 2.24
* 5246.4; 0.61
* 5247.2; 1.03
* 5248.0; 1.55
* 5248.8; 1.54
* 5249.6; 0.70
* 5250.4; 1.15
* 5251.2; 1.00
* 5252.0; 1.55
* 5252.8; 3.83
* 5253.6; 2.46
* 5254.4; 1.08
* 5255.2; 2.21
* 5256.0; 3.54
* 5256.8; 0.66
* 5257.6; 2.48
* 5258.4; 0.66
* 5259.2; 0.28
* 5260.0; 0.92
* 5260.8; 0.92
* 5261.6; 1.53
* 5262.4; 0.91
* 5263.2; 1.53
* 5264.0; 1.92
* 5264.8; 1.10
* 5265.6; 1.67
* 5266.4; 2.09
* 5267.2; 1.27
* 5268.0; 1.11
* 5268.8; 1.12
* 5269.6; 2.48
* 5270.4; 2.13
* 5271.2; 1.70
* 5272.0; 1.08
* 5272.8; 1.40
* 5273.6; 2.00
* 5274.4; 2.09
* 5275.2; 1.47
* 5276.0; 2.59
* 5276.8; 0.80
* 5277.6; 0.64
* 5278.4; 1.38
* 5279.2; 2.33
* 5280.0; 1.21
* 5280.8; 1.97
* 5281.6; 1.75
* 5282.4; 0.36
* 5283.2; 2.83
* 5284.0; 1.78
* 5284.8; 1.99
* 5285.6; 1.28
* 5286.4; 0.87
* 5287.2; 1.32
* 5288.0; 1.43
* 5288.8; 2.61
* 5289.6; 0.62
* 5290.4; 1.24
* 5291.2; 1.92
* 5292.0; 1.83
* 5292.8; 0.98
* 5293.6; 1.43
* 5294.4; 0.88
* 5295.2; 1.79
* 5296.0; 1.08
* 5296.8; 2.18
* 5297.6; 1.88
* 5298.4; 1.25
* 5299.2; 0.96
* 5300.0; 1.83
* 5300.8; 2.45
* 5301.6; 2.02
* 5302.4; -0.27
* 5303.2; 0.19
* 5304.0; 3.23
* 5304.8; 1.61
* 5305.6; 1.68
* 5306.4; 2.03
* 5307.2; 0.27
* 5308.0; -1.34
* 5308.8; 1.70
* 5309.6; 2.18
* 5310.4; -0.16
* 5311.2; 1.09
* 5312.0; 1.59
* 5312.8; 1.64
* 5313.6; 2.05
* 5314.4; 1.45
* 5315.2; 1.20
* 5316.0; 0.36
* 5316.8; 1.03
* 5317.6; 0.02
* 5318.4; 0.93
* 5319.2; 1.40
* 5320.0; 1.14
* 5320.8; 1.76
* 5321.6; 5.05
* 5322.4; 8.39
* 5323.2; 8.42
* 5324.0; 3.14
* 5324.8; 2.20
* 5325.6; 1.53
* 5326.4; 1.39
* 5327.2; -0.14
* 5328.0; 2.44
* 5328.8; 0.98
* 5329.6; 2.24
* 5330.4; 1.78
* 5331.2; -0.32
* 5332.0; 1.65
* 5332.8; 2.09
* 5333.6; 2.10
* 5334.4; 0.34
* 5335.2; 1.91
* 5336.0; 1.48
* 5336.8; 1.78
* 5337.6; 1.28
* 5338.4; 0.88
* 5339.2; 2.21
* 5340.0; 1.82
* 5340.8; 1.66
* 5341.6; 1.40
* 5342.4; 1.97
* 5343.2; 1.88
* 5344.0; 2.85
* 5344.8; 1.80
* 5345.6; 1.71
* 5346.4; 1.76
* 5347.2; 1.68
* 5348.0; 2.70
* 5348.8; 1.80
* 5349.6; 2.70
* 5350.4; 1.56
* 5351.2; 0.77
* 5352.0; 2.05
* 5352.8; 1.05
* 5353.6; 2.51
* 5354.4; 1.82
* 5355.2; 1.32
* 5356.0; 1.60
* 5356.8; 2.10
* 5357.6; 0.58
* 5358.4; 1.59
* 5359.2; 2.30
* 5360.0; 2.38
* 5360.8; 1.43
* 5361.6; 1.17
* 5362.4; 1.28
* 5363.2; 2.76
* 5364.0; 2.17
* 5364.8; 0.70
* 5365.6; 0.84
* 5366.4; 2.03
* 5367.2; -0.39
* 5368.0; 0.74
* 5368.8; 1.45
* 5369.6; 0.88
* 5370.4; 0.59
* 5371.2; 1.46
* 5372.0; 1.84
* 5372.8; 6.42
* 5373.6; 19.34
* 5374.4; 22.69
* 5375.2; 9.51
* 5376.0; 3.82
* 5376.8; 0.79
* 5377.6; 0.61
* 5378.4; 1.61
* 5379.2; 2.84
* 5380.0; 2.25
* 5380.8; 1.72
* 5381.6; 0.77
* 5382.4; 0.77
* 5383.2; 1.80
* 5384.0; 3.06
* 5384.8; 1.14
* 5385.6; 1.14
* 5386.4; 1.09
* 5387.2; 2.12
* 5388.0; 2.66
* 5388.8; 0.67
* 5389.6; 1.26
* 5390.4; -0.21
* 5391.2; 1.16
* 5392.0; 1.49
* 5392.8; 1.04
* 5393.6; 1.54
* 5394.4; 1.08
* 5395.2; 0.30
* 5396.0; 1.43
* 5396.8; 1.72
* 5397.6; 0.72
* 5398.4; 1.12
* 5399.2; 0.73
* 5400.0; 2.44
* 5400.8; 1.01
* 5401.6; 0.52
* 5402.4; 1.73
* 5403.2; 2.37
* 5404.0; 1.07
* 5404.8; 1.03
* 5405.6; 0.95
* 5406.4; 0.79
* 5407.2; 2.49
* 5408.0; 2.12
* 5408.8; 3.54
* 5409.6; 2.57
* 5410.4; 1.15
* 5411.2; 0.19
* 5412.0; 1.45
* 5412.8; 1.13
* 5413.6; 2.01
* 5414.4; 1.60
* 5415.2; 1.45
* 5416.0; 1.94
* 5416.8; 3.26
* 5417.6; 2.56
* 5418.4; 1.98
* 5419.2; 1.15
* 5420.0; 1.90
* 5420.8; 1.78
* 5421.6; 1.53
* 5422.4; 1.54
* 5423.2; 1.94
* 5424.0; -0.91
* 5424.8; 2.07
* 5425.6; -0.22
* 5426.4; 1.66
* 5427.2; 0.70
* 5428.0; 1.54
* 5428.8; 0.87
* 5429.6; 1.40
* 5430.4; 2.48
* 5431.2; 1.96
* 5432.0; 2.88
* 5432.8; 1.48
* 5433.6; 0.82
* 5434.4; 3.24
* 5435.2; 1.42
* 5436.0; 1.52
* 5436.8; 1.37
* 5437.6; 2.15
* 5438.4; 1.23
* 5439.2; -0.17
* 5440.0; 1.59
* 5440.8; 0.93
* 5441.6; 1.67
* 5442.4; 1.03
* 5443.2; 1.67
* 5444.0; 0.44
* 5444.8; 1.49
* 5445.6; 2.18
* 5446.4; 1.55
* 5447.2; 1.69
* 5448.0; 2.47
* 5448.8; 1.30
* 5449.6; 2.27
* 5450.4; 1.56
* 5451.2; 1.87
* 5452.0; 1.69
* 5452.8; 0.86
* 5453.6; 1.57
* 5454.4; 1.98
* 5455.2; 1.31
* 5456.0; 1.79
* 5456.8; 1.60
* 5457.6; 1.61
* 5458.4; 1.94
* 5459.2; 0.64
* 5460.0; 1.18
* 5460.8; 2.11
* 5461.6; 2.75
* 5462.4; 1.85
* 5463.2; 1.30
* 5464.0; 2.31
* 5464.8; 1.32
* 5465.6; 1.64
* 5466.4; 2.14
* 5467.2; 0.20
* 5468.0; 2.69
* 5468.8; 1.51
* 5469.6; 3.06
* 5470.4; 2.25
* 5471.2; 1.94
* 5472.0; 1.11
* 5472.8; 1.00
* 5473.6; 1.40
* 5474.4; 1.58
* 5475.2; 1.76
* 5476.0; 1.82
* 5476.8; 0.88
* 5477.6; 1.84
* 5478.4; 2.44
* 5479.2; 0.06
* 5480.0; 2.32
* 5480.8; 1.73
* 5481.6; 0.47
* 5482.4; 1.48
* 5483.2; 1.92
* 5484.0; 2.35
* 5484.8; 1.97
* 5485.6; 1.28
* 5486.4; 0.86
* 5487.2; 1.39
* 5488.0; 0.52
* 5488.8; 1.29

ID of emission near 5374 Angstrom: [O III]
